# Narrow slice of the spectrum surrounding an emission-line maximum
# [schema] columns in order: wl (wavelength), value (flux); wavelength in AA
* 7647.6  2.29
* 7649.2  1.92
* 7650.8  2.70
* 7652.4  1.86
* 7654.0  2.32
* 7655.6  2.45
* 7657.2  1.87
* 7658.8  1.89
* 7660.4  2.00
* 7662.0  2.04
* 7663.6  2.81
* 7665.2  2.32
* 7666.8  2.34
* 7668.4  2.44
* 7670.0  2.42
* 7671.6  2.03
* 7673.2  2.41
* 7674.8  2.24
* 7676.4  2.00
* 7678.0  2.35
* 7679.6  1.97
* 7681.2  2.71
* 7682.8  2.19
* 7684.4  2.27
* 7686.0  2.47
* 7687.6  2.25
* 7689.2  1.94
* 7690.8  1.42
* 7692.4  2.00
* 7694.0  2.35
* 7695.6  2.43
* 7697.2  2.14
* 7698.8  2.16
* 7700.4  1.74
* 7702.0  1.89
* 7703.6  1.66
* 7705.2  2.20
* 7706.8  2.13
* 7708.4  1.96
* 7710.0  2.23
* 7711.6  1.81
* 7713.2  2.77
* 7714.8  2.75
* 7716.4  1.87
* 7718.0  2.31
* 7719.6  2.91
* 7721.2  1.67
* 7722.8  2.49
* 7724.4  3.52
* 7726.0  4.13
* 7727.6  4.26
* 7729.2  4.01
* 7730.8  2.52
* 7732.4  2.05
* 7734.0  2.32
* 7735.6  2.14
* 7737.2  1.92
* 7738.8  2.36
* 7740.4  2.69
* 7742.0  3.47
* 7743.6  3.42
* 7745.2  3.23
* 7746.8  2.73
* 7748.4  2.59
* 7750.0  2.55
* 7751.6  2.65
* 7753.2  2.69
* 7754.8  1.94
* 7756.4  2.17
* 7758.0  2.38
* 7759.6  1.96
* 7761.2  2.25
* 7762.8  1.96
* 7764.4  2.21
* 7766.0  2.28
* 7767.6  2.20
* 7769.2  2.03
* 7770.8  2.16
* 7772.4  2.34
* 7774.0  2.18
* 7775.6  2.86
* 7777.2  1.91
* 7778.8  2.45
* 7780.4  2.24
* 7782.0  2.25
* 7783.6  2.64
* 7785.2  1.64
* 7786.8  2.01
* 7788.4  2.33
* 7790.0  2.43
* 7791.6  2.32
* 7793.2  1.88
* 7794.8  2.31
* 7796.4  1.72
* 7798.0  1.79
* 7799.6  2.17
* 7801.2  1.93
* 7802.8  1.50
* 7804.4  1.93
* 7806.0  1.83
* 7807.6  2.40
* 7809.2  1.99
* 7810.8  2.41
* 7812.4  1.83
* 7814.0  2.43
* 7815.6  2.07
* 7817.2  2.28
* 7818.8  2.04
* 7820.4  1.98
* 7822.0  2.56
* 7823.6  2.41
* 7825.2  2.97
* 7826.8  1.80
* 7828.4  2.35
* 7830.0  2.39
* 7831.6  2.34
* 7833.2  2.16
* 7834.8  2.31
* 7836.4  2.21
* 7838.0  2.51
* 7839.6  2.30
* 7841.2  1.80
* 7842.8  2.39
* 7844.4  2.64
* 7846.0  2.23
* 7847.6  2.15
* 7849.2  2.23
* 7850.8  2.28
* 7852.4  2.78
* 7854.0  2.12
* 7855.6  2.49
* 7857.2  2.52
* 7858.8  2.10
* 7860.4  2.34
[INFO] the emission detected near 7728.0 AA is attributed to [S II]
